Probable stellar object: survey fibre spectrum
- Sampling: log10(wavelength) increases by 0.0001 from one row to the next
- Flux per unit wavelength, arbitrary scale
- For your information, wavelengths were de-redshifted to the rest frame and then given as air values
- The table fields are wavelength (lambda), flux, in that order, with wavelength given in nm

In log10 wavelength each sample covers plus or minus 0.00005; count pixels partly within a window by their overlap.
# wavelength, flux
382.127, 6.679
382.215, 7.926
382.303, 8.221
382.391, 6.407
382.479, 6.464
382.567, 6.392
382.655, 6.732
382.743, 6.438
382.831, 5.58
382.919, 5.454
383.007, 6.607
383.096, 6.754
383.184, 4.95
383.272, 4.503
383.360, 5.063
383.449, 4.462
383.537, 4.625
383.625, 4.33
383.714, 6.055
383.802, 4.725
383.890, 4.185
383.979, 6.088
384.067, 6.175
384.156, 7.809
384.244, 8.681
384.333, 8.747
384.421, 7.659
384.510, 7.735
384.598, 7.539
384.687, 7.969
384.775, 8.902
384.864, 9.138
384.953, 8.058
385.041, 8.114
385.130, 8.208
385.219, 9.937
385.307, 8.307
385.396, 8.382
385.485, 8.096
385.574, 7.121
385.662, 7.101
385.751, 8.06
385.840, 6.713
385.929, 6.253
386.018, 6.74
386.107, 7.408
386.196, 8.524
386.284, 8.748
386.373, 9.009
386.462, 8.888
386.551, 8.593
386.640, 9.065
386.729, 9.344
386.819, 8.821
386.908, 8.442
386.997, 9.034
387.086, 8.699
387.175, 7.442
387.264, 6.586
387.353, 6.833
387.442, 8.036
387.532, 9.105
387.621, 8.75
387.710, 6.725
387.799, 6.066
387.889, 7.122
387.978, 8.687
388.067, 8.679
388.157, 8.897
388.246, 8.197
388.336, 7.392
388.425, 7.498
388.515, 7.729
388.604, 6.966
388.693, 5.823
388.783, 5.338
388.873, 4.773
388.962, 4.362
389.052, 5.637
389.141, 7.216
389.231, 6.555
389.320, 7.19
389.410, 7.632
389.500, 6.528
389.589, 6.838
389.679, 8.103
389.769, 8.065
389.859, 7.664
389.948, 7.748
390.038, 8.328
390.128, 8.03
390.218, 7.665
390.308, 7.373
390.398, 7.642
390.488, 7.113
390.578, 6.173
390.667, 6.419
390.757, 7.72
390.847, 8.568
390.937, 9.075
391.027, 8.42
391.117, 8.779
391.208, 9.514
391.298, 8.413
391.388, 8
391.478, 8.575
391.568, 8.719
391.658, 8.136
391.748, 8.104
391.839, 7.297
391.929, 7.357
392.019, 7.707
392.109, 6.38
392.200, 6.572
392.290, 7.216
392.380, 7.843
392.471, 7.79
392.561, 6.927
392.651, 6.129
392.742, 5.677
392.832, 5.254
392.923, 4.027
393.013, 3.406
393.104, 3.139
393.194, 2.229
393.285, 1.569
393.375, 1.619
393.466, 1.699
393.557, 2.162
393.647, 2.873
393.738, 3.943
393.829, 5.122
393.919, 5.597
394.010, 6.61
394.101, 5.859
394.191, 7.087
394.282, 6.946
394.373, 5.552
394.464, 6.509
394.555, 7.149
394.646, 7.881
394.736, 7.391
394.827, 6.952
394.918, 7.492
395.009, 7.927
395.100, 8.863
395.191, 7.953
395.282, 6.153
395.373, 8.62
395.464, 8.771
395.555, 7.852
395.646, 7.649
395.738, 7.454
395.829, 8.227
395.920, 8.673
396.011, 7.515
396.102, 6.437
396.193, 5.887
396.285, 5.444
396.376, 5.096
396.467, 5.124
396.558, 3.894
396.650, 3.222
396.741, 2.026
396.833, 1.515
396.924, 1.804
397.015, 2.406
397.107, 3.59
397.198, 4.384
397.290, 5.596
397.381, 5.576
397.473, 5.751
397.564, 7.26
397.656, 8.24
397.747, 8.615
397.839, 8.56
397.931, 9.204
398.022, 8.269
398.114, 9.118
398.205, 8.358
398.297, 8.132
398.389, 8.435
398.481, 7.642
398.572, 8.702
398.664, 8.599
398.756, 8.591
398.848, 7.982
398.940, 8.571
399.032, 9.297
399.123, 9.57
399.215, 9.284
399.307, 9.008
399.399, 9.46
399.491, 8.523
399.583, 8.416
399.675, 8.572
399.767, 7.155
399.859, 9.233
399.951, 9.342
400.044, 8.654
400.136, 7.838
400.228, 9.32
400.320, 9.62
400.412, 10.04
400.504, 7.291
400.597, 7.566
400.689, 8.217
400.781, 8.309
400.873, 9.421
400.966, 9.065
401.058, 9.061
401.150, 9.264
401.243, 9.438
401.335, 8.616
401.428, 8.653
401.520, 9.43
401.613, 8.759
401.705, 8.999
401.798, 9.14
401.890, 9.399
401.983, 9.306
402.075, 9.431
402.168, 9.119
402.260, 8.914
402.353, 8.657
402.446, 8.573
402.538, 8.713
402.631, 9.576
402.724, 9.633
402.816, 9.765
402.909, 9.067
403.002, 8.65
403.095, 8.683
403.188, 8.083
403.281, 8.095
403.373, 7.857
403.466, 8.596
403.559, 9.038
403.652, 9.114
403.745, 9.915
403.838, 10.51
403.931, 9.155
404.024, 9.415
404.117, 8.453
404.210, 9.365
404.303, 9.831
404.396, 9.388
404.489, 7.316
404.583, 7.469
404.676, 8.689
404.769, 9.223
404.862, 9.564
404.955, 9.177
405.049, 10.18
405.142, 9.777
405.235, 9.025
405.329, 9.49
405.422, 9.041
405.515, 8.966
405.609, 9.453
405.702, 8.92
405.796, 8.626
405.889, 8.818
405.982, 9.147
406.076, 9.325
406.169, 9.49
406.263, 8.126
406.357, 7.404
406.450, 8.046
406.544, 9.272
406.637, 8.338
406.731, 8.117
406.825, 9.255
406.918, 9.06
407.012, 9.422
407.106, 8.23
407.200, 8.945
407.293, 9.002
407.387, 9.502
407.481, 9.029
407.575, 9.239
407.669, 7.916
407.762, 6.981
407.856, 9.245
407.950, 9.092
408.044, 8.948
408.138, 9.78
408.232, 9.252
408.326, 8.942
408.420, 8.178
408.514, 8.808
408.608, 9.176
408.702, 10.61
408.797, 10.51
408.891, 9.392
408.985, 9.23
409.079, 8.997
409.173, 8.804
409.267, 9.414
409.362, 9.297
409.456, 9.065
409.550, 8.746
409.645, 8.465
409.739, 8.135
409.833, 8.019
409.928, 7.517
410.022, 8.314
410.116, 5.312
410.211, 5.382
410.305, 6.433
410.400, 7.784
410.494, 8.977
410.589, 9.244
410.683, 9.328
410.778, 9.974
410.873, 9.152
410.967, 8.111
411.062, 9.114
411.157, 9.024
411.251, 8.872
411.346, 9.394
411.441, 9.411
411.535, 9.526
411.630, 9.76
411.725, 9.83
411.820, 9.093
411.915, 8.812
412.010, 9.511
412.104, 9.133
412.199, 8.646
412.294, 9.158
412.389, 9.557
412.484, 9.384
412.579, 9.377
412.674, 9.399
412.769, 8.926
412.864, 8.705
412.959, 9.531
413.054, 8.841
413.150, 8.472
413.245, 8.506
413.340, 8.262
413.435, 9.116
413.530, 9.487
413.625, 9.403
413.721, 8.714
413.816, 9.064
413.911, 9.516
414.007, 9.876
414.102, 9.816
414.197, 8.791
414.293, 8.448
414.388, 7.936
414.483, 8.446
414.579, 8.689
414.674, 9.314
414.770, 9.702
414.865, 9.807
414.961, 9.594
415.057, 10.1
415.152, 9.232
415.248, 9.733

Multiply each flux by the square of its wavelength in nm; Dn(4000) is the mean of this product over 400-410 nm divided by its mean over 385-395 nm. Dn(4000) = 1.37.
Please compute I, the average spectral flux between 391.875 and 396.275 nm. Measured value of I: 6.16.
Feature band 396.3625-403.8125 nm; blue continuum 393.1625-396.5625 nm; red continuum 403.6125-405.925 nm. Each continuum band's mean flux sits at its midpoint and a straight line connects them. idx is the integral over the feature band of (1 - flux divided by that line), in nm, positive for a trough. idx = -0.240 nm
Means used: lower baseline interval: 6.09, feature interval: 8.01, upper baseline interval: 9.16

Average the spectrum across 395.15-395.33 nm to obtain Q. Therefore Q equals 7.05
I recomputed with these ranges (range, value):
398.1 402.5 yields 8.79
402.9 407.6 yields 8.94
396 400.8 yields 7.25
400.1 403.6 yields 8.88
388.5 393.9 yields 6.47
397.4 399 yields 8.2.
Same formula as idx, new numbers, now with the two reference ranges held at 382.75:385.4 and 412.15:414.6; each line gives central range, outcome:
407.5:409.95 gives -0.08 nm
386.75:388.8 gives -0.19 nm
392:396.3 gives 0.82 nm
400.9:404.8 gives -0.37 nm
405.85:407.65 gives -0.07 nm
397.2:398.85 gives 0.00 nm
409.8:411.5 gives 0.10 nm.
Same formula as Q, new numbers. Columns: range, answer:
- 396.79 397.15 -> 2.33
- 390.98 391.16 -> 8.61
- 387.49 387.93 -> 7.55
